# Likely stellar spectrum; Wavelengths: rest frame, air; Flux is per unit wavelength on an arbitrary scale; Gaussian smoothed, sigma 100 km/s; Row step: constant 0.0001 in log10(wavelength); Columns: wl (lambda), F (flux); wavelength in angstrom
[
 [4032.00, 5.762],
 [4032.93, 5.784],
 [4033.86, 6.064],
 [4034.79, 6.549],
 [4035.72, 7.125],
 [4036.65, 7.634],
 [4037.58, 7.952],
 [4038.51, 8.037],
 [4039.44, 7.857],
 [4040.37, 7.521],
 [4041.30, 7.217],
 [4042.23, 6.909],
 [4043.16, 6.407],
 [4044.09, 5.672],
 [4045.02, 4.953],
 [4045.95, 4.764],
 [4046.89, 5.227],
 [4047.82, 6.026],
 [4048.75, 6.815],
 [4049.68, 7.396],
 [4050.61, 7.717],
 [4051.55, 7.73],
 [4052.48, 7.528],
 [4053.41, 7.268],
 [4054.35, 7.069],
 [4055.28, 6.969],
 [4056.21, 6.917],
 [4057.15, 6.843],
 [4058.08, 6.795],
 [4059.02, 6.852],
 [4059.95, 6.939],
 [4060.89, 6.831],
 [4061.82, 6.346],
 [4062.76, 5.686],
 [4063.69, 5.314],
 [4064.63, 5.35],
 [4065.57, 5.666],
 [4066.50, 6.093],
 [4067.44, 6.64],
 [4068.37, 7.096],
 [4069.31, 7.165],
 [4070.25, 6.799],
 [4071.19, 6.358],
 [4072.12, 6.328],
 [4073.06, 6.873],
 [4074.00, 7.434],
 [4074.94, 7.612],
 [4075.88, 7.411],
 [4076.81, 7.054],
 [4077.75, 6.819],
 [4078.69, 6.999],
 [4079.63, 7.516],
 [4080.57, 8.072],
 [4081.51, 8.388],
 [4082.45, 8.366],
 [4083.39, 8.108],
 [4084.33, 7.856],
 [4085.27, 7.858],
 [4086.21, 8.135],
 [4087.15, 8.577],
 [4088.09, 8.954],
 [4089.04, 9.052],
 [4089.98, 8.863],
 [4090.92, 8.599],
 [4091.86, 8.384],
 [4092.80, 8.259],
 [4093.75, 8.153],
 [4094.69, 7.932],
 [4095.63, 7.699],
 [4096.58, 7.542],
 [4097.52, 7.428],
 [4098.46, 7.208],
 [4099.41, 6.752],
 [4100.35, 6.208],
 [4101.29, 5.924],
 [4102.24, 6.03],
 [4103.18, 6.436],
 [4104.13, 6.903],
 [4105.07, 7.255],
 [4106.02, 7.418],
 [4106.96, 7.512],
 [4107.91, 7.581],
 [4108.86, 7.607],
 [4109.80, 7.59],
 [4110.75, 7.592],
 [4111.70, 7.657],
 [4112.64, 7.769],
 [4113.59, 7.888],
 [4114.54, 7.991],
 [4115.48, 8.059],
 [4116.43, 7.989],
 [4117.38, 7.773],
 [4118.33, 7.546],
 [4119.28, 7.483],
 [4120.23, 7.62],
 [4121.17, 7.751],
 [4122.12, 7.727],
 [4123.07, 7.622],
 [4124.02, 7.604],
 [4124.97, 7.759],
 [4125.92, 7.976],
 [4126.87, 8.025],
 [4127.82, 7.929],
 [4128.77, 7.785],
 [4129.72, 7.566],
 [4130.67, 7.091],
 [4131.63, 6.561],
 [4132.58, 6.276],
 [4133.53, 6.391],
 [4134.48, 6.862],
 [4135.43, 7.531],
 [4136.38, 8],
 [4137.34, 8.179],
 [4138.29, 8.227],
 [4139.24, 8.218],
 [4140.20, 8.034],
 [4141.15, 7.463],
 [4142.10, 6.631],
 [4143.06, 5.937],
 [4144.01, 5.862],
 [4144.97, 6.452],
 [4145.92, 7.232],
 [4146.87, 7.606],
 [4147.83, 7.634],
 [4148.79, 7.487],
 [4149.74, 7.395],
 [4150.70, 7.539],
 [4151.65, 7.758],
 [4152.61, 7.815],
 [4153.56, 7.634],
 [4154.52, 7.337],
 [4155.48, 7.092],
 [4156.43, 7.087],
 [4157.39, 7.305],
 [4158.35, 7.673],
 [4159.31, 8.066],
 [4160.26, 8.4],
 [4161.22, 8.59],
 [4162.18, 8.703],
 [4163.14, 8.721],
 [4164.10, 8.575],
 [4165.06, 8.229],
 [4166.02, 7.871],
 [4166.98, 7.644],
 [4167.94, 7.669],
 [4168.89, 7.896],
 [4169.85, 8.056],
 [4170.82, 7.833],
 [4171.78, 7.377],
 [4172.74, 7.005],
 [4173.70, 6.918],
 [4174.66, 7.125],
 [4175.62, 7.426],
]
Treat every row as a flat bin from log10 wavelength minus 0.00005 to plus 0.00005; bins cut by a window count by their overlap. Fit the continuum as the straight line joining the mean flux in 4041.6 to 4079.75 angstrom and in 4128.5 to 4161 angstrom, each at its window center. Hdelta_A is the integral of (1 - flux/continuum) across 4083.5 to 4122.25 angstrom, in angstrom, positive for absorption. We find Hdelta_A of -3.8 angstrom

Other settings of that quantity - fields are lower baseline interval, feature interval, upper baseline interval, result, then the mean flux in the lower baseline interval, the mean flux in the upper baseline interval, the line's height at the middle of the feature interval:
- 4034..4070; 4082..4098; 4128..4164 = -2.8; 6.7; 7.48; 7.02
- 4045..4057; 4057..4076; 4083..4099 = 1.8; 6.71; 8.15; 7.27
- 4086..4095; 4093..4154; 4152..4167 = 6.0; 8.51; 7.93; 8.23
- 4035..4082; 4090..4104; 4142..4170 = -0.4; 6.84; 7.61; 7.14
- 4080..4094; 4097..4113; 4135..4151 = 1.9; 8.37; 7.37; 8.05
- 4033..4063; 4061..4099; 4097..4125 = -1.6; 6.79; 7.39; 7.09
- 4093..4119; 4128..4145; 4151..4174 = 0.9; 7.39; 7.81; 7.62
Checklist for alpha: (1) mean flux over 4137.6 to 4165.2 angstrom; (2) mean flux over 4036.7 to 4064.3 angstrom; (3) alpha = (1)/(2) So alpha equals 1.1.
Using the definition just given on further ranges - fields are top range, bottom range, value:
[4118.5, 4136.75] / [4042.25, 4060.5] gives 1.12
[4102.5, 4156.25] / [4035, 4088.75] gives 1.06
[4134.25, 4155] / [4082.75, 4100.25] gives 0.92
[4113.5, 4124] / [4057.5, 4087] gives 1.11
